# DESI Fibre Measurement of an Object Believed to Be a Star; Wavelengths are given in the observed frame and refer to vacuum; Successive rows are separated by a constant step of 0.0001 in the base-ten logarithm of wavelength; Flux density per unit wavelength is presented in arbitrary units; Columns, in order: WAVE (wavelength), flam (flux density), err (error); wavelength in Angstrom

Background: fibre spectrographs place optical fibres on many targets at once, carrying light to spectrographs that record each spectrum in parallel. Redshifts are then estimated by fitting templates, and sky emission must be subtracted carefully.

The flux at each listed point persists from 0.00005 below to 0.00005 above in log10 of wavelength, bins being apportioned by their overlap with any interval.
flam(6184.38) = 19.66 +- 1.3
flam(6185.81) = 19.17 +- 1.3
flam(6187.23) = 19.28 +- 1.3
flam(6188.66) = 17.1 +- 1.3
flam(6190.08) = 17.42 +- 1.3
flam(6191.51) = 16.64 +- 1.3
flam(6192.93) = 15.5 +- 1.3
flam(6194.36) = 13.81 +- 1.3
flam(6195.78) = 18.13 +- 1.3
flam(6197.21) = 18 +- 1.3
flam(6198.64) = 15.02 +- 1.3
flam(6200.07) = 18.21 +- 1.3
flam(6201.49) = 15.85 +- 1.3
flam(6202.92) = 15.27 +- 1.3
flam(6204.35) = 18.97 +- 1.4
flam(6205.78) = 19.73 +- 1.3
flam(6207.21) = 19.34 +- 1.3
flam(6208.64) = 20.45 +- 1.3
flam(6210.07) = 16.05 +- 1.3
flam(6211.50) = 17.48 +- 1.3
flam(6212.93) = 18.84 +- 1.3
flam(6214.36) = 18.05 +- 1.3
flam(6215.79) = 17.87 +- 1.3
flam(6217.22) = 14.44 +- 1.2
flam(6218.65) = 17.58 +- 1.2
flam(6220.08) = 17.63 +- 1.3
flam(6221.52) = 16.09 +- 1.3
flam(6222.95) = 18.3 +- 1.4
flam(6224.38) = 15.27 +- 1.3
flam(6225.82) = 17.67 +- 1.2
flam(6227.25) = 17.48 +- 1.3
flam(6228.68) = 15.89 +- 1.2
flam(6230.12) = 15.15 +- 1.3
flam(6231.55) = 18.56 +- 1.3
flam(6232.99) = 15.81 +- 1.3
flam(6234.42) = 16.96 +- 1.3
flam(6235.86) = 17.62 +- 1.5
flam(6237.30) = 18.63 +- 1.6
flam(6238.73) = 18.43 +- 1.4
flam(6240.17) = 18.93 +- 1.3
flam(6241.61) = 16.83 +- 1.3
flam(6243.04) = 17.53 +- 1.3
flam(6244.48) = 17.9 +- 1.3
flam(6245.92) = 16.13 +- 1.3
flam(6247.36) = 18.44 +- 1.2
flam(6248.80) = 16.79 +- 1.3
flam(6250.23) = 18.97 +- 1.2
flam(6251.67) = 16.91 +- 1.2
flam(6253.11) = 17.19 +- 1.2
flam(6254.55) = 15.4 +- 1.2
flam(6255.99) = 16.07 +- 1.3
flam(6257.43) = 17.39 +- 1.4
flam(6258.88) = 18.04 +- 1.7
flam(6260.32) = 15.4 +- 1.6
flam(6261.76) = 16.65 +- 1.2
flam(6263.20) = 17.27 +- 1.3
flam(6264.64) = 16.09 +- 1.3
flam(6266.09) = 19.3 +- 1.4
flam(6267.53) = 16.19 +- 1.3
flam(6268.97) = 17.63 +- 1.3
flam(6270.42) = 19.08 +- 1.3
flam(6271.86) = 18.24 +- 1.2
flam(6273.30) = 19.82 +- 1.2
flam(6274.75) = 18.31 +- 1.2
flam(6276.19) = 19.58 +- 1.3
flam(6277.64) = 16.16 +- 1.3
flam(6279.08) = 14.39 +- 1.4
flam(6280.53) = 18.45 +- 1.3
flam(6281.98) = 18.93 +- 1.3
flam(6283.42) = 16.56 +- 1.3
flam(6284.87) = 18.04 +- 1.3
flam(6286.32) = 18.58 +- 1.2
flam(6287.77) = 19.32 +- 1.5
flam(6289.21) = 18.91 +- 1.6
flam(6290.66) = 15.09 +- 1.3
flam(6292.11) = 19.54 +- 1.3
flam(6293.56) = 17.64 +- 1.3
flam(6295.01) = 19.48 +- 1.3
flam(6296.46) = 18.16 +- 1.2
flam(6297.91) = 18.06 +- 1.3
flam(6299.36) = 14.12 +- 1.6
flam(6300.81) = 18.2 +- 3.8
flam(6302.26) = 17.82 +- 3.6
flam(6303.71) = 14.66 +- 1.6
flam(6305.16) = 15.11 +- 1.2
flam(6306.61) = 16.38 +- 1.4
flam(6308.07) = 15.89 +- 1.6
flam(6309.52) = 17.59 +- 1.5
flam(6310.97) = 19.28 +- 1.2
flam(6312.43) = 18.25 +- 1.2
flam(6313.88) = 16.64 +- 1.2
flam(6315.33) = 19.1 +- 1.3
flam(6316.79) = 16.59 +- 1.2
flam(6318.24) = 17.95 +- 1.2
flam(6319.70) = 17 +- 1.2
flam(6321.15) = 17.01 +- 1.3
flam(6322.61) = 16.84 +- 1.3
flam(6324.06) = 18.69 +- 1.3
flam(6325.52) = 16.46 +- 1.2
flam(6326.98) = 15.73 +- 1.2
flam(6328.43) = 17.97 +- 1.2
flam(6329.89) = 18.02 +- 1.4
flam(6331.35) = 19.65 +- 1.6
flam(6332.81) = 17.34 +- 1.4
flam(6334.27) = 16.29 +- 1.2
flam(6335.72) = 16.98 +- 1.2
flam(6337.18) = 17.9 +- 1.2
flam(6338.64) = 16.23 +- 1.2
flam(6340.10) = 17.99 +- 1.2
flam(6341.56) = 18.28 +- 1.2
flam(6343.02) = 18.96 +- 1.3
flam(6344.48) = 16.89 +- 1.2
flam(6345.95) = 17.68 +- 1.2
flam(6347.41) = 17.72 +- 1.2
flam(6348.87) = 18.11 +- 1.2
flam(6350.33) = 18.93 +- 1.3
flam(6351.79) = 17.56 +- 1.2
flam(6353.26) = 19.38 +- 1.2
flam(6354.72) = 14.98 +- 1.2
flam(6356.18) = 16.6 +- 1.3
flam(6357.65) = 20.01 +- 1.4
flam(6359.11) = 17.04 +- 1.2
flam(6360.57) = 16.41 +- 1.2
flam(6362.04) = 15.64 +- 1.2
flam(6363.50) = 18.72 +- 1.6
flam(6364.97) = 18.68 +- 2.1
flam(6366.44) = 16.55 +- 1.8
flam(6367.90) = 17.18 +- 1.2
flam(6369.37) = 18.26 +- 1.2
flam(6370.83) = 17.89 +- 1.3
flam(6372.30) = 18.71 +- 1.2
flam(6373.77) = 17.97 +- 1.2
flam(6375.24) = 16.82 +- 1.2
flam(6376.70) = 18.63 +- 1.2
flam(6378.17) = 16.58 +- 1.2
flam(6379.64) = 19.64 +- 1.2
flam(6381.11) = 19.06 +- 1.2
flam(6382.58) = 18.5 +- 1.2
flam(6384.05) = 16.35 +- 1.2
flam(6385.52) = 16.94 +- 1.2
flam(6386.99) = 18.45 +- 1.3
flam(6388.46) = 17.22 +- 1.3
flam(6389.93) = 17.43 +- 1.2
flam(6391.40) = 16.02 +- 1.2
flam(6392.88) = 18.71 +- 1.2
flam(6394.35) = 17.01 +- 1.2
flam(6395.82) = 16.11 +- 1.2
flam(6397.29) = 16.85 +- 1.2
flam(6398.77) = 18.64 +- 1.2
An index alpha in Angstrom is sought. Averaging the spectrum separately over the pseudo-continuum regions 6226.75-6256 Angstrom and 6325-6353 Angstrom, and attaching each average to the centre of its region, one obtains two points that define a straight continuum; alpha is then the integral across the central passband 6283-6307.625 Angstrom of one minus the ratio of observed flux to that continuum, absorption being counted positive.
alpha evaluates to 0.1 Angstrom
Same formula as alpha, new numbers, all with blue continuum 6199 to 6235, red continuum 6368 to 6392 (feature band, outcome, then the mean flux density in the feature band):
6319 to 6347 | 0.26 Angstrom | 17.5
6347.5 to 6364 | 0.13 Angstrom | 17.6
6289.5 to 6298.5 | -0.26 Angstrom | 18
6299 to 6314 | 0.66 Angstrom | 16.8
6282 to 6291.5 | -0.19 Angstrom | 17.9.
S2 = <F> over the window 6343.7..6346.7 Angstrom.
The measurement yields 17.3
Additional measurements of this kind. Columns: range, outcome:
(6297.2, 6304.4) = 16.6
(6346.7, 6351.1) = 18.3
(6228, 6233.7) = 16.3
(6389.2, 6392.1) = 16.7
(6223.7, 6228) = 16.8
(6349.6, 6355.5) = 17.7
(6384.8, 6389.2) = 17.5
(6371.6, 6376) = 17.8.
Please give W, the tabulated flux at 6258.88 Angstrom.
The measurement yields 18.04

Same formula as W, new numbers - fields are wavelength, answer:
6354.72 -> 14.98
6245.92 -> 16.13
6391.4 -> 16.02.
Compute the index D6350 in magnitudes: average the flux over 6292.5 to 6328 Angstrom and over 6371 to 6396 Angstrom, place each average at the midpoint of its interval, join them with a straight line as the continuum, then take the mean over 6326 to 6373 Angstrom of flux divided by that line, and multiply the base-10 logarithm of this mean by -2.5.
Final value -0.01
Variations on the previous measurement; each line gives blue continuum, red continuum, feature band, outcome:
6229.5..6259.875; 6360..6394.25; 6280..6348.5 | 0.00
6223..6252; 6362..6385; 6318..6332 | 0.01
